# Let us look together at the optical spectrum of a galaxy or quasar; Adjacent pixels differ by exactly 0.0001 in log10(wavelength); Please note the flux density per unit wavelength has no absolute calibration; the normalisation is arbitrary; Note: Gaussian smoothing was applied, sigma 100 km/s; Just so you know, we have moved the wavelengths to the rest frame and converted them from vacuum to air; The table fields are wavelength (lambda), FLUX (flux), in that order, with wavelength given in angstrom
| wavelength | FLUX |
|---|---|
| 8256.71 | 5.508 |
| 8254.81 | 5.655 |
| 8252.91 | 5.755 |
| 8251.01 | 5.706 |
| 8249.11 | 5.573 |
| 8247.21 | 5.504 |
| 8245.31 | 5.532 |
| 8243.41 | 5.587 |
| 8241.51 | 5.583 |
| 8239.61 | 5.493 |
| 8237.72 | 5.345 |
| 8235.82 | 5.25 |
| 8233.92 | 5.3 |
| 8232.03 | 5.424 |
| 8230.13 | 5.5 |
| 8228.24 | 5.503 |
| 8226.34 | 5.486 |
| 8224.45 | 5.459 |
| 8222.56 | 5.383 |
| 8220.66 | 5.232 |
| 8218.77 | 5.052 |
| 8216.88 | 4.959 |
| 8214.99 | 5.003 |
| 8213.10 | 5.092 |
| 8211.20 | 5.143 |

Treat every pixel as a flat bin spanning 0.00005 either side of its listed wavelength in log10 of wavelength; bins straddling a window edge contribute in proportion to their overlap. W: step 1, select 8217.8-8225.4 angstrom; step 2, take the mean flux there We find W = 5.28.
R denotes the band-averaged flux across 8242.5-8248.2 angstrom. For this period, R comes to 5.54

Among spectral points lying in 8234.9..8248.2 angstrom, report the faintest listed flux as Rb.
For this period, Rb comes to 5.25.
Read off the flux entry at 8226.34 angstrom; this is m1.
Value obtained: 5.486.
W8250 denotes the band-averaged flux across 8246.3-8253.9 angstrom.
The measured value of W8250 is 5.63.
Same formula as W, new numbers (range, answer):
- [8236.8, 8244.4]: 5.5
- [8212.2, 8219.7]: 5.03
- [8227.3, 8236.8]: 5.39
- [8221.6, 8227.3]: 5.44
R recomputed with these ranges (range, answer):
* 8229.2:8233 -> 5.46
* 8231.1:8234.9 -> 5.36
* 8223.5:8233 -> 5.48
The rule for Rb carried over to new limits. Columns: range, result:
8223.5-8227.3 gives 5.459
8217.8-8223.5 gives 5.052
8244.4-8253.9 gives 5.504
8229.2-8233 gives 5.424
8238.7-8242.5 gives 5.493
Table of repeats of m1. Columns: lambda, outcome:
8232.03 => 5.424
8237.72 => 5.345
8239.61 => 5.493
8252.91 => 5.755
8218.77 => 5.052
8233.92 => 5.3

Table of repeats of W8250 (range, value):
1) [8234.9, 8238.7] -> 5.3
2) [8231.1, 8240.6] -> 5.36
